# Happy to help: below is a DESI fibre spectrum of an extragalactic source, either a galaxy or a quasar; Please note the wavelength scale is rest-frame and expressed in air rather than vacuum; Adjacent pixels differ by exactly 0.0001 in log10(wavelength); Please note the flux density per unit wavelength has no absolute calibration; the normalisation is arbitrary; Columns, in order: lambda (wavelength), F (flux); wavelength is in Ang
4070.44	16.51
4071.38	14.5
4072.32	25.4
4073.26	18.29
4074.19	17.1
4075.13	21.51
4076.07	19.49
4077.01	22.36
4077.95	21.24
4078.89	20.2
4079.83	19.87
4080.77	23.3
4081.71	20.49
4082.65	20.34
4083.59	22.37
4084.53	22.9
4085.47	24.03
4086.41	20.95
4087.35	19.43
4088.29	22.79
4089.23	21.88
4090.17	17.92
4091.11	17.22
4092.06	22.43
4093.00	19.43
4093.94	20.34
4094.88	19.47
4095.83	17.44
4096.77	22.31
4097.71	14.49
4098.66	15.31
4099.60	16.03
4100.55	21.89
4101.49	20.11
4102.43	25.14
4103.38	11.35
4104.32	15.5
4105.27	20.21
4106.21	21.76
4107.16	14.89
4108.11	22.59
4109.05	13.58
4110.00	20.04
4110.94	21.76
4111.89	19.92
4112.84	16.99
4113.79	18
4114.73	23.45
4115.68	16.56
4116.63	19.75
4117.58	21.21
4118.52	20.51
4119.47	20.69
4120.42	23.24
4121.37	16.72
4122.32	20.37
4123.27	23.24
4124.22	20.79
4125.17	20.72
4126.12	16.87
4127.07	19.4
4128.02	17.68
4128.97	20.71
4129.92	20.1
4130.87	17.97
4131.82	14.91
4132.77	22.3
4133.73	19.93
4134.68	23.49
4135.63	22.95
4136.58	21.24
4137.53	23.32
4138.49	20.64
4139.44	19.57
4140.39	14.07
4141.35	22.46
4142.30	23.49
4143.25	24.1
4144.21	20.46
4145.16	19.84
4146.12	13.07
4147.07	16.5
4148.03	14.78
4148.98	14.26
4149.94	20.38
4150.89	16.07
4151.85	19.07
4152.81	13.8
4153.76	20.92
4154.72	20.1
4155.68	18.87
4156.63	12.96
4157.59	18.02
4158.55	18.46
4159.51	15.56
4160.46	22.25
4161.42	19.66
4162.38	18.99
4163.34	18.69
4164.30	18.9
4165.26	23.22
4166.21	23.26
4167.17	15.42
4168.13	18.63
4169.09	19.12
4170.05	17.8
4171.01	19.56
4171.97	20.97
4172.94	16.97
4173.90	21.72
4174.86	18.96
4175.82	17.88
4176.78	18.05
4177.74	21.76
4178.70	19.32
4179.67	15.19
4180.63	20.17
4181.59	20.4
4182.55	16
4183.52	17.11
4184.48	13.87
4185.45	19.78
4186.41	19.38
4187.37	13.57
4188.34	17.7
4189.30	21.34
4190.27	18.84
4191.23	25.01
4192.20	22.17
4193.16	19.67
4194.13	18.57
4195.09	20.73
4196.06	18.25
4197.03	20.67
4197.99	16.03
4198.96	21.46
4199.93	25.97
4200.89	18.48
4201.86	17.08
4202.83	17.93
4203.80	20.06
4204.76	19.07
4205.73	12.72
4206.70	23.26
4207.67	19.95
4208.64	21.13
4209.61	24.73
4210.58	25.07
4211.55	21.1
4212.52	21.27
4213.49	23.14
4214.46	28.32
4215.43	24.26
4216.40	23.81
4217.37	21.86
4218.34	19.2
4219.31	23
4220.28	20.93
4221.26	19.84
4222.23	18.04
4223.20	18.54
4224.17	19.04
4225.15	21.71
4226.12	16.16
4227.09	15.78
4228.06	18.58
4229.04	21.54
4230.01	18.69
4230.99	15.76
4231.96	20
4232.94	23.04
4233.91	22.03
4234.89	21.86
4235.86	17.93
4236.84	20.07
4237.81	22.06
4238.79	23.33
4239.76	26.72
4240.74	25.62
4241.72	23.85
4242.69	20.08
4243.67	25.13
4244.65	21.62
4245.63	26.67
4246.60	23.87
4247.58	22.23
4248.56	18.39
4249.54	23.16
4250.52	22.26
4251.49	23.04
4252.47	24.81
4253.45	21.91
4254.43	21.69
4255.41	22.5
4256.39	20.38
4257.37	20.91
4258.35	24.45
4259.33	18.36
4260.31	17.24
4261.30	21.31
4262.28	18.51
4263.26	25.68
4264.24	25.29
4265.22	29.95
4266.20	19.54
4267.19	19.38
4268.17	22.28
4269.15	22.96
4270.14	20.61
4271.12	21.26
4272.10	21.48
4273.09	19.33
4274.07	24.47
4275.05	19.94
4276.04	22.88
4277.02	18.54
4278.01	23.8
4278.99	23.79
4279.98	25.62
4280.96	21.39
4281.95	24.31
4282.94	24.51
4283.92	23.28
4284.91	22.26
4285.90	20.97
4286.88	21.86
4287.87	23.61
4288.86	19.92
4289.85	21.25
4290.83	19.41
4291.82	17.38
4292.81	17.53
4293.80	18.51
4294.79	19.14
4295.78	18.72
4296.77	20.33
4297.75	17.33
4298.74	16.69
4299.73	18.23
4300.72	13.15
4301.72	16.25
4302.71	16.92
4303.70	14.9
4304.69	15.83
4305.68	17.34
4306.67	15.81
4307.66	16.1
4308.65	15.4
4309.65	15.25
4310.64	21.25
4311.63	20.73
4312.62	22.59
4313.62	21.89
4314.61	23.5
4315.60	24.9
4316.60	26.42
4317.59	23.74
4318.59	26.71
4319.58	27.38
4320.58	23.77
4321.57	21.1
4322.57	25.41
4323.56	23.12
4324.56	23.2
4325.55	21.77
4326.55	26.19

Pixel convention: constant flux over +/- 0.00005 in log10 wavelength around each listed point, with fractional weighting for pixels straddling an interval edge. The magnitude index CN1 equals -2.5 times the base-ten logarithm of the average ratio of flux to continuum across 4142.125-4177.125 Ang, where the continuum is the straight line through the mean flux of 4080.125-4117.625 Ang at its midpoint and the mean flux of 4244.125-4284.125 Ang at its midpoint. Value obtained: 0.11 mag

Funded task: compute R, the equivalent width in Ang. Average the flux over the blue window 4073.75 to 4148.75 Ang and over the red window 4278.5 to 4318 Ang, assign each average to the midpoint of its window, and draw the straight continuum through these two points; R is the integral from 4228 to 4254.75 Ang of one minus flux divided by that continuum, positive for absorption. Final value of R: -2.9 Ang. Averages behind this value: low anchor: 19.8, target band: 22.1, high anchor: 19.9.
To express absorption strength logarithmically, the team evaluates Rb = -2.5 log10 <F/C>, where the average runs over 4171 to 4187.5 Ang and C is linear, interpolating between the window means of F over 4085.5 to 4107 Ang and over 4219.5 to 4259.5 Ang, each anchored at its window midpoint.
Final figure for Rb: 0.11 mag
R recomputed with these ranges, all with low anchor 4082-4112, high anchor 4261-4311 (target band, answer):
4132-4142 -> -0.59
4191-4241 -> -1.95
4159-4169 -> 0.18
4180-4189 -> 1.03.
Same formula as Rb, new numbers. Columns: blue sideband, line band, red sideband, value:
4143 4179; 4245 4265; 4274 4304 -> -0.13 mag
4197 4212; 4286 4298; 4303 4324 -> 0.07 mag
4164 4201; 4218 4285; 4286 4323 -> -0.11 mag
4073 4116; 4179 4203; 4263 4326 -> 0.07 mag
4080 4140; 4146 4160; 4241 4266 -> 0.21 mag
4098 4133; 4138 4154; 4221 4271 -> 0.08 mag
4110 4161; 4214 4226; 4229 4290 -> -0.01 mag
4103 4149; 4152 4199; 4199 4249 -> 0.08 mag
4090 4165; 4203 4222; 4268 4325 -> -0.09 mag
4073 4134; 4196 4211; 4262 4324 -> 0.01 mag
